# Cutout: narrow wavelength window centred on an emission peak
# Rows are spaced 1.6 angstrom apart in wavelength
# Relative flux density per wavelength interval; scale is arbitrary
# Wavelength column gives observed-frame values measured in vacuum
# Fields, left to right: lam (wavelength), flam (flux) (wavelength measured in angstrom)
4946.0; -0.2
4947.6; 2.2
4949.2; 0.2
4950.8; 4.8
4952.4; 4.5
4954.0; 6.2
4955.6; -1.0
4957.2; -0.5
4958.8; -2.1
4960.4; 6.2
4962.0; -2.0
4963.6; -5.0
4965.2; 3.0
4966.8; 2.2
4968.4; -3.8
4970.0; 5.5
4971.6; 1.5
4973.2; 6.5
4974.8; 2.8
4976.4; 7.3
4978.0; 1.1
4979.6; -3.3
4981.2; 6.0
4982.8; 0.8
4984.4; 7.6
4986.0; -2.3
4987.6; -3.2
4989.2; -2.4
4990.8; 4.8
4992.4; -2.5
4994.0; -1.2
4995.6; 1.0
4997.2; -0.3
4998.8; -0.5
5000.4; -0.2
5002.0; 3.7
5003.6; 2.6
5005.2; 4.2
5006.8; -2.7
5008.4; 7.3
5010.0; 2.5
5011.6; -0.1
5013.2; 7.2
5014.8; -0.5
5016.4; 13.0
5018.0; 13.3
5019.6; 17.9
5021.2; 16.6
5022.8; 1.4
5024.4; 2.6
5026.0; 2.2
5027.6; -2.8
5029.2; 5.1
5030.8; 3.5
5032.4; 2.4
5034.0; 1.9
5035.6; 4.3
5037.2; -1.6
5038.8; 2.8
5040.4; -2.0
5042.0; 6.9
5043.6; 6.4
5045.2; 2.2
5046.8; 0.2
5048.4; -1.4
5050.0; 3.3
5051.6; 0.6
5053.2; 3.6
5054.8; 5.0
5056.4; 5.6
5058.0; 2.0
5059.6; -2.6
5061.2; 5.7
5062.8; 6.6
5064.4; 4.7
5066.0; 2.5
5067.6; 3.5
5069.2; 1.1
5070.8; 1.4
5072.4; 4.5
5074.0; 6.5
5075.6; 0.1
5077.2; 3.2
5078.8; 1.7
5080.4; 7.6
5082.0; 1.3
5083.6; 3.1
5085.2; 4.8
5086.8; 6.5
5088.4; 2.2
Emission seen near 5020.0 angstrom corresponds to [O II] 3727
